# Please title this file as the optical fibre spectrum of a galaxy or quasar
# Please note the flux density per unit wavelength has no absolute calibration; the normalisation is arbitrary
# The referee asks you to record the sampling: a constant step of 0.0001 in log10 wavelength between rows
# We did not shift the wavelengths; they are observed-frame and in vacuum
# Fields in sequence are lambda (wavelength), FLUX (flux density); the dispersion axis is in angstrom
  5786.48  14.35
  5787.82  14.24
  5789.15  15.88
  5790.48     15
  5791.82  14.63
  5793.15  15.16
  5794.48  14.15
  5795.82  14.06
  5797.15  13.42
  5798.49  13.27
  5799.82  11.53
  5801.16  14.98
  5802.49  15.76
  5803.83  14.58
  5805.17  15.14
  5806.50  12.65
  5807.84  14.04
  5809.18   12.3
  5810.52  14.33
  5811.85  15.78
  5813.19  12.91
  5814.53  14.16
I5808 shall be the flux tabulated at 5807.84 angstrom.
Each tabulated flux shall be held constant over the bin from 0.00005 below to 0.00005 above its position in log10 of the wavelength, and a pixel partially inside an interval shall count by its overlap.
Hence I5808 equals 14.04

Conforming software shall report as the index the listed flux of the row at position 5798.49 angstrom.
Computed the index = 13.27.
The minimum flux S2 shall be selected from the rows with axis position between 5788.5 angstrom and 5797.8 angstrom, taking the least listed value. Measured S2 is 13.42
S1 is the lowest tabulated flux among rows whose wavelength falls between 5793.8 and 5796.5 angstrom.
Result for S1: 14.06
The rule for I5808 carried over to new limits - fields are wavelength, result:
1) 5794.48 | 14.15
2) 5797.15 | 13.42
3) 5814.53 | 14.16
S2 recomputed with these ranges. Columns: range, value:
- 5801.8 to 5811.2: 12.3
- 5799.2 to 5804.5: 11.53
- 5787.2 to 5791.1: 14.24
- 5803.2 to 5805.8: 14.58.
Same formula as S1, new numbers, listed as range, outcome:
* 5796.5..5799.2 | 13.27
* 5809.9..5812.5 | 14.33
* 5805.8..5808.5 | 12.65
